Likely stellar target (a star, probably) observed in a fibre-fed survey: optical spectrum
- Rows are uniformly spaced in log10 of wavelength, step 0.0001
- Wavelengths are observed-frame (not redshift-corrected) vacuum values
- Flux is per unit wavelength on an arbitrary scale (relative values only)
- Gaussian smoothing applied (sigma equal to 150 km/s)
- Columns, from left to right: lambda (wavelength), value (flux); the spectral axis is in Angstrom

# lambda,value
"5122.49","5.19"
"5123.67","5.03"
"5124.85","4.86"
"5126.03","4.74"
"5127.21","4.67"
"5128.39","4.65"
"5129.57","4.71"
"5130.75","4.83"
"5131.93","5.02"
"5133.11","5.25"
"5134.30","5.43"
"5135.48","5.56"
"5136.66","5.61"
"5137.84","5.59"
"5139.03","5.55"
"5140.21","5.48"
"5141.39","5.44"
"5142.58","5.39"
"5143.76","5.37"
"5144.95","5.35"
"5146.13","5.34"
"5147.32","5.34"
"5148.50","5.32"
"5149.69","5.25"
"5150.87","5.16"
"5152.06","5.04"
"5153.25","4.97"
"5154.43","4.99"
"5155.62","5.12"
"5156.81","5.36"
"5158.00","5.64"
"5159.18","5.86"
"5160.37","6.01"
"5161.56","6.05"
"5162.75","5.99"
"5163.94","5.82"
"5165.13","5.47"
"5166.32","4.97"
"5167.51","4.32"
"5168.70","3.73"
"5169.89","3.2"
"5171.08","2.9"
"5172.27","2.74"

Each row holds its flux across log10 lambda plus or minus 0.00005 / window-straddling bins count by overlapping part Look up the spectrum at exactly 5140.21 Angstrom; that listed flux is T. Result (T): 5.48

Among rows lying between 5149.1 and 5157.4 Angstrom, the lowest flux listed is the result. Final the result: 4.97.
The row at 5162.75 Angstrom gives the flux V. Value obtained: 5.99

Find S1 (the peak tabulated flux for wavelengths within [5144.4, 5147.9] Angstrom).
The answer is 5.35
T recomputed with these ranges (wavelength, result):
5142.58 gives 5.39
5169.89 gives 3.2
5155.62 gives 5.12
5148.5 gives 5.32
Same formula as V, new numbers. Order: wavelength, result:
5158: 5.64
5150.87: 5.16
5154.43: 4.99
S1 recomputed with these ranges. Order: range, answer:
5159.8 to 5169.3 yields 6.05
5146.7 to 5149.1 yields 5.34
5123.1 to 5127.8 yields 5.03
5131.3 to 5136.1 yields 5.56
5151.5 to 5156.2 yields 5.12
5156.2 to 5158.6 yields 5.64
